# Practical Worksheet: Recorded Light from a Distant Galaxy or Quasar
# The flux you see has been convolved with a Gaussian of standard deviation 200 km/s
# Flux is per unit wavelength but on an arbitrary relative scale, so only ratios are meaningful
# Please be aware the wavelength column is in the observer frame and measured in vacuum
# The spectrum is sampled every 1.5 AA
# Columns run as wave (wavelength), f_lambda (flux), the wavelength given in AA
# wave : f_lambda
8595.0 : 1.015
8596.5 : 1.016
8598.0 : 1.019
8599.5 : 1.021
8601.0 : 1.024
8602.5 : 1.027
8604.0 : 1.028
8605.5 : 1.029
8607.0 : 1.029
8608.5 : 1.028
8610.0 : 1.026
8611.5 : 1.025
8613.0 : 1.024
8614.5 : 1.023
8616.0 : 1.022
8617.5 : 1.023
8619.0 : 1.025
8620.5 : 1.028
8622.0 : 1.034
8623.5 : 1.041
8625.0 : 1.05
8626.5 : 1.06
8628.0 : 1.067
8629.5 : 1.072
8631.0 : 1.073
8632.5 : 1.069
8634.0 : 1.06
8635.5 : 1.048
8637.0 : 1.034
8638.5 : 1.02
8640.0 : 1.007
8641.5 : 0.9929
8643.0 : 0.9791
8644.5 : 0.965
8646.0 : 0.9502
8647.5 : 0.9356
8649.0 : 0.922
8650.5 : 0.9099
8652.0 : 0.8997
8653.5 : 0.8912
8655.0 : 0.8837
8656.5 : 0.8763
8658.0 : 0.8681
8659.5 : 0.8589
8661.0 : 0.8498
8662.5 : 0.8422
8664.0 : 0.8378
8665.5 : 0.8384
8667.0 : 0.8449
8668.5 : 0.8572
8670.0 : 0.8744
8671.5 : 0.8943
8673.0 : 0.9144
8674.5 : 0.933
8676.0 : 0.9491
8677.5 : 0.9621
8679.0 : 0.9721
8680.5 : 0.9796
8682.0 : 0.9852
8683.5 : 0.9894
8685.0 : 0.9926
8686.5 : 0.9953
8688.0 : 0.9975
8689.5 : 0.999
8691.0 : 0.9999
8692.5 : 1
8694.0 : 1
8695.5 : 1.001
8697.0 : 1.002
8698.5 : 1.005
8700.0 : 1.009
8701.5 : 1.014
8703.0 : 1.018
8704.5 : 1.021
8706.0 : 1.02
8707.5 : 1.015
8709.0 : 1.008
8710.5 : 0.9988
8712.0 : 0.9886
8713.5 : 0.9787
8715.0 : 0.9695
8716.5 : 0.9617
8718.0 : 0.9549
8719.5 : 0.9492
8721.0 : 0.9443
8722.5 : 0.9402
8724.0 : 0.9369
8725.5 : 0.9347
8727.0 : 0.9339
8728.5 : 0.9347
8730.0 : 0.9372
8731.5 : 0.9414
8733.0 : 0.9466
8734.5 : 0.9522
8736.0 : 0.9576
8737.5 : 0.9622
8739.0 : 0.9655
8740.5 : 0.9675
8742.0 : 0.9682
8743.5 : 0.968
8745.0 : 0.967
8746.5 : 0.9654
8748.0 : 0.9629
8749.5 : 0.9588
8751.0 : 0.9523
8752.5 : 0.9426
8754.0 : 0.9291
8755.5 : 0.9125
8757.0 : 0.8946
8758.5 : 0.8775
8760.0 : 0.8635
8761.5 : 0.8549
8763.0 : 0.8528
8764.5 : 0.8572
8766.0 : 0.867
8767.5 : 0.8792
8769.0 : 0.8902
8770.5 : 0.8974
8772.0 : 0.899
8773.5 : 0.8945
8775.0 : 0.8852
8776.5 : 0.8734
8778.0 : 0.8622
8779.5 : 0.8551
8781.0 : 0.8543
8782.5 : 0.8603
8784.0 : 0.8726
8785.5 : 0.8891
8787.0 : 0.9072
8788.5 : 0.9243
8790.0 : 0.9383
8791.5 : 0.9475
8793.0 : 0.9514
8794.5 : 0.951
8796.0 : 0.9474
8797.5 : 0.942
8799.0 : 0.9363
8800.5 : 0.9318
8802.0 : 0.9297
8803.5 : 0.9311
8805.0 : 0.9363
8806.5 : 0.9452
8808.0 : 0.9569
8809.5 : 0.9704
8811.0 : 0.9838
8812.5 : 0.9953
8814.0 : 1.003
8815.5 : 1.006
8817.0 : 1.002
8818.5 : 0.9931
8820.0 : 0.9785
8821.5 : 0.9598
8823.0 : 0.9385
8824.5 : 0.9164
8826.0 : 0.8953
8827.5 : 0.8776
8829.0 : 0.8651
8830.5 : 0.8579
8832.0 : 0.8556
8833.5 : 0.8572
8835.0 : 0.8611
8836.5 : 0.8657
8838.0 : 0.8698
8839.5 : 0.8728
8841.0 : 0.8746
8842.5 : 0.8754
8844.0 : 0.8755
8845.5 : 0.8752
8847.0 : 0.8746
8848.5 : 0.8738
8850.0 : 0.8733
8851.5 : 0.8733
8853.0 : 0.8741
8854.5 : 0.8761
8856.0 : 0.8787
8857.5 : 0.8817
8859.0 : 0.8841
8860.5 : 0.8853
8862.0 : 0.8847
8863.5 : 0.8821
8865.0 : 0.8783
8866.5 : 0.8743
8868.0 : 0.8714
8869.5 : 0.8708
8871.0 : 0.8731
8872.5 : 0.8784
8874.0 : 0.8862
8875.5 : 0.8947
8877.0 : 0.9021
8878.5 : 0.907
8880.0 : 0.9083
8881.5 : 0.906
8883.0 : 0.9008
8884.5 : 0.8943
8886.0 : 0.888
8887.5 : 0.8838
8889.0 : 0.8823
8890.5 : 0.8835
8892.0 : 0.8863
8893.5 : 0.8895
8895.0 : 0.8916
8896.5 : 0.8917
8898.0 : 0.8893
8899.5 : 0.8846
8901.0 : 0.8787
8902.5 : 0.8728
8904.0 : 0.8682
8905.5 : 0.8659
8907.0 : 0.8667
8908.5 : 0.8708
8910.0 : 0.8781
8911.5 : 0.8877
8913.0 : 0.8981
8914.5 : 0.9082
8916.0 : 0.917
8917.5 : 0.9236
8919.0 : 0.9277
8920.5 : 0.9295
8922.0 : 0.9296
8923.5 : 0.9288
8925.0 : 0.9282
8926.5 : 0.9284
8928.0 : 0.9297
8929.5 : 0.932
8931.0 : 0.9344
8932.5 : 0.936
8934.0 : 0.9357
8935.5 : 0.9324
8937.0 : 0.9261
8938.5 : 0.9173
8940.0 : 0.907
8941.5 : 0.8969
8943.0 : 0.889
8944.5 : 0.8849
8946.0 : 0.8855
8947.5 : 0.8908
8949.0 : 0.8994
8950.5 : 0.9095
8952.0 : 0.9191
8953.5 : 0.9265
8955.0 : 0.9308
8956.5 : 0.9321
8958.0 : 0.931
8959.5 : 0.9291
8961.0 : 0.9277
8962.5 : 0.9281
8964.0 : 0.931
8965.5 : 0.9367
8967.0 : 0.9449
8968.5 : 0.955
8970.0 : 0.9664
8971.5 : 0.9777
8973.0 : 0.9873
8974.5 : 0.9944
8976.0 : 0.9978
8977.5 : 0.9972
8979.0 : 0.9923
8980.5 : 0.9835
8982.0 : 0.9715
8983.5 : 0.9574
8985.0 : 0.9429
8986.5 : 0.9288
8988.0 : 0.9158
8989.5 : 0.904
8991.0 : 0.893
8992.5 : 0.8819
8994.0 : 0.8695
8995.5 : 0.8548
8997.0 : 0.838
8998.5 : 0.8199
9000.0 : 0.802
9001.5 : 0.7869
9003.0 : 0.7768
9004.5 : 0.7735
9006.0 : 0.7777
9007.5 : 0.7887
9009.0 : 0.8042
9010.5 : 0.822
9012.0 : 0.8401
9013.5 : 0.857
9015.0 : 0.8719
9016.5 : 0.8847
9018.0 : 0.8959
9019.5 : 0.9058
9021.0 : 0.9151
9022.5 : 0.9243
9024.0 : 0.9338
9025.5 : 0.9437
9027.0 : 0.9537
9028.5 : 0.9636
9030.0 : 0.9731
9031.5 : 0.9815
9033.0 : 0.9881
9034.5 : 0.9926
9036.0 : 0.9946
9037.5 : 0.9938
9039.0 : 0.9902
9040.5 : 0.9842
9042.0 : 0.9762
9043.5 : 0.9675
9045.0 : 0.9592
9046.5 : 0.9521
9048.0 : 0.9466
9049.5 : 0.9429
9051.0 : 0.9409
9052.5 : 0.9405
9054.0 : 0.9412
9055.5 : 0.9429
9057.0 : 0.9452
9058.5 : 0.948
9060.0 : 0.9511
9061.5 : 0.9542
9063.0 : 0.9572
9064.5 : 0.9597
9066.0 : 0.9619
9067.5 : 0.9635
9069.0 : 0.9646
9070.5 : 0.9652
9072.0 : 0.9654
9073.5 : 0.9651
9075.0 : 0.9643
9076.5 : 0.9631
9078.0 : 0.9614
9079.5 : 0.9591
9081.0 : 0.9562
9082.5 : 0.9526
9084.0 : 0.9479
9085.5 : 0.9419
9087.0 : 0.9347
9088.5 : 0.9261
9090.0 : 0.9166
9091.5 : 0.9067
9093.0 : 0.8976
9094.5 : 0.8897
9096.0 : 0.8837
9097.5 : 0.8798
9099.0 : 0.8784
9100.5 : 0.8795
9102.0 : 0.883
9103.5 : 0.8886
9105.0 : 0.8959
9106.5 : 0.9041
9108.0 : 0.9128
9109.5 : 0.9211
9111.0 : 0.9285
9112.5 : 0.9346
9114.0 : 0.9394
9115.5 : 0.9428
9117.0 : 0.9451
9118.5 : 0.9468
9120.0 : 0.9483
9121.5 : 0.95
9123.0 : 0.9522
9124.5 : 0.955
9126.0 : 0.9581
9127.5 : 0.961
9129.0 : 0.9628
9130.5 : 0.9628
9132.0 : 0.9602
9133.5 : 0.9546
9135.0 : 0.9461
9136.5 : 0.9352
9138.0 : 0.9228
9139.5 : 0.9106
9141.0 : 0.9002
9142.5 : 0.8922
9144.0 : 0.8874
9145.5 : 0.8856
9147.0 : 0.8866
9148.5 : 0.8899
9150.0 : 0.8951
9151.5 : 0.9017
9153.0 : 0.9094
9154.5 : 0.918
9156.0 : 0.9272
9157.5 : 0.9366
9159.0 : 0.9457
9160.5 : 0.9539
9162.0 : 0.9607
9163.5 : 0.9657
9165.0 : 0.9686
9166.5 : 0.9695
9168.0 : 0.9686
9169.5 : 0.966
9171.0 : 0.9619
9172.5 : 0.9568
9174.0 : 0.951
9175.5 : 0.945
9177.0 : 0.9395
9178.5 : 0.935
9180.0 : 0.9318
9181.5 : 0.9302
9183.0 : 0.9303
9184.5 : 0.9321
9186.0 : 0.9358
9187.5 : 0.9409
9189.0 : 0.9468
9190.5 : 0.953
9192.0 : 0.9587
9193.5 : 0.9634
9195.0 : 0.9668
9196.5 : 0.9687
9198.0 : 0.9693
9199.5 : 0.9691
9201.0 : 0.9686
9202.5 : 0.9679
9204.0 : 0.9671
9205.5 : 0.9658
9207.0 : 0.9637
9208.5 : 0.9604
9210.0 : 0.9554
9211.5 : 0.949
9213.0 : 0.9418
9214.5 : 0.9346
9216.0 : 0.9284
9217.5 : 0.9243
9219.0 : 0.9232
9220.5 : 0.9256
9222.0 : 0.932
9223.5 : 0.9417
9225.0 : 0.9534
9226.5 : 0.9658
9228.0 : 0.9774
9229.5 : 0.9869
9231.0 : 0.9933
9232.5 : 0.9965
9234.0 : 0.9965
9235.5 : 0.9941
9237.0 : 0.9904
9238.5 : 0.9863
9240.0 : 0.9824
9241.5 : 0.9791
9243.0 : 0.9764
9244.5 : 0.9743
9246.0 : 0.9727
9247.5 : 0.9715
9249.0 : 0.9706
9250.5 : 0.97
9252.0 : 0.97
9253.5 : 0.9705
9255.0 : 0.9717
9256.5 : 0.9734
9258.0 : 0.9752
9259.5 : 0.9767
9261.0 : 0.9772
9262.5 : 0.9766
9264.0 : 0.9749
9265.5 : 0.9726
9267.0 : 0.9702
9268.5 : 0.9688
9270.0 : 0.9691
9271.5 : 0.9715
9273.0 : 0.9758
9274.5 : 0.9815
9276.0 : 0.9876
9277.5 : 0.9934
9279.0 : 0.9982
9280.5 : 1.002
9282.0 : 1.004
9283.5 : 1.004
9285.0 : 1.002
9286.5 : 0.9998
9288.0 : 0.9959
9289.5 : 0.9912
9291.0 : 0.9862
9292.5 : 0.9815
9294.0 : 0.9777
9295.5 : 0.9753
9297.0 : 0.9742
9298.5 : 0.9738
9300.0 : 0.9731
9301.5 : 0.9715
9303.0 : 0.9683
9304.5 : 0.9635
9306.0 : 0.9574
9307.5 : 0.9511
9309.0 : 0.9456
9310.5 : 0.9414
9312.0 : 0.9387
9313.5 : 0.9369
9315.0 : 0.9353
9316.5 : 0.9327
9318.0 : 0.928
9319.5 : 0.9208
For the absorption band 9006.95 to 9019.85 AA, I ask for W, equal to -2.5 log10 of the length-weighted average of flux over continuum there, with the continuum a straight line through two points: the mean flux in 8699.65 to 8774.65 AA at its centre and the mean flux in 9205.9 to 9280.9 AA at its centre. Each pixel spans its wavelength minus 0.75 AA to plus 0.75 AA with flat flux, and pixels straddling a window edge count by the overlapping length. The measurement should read 0.127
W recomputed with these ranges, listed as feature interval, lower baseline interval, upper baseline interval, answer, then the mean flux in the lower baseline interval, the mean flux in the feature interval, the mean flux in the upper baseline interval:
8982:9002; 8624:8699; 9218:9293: 0.10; 0.96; 0.881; 0.977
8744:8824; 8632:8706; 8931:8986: 0.03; 0.954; 0.924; 0.938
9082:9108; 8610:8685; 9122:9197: 0.04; 0.965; 0.906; 0.939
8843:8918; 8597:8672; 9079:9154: 0.08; 0.977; 0.885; 0.922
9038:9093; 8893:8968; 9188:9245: -0.02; 0.91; 0.953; 0.963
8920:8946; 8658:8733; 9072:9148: 0.02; 0.954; 0.92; 0.928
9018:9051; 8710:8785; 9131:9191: -0.03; 0.923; 0.959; 0.934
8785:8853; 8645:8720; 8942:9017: 0.01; 0.948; 0.919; 0.9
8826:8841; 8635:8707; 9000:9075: 0.09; 0.951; 0.867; 0.924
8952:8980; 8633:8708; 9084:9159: -0.03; 0.954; 0.954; 0.921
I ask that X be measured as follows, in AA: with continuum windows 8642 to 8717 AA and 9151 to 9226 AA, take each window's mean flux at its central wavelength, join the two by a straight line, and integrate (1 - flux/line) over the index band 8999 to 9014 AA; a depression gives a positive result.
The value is 2.3 AA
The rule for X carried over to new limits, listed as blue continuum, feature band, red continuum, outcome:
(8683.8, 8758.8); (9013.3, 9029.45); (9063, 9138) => 0.46 AA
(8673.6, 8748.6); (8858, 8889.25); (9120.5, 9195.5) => 2.42 AA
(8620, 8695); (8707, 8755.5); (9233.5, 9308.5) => 0.30 AA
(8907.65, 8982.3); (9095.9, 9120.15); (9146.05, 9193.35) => 0.63 AA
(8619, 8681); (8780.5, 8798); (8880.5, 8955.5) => 0.23 AA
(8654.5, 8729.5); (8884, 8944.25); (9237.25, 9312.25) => 3.64 AA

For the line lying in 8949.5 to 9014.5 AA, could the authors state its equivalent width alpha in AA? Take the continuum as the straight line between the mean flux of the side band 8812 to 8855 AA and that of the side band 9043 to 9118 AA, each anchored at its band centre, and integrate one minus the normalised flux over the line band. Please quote 1.4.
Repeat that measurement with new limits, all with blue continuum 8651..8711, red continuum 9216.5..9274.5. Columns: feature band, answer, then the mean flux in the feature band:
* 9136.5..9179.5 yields 1.6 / 0.93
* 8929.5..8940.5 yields 0.3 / 0.928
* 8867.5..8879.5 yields 0.9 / 0.886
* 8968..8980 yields -0.3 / 0.984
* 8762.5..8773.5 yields 0.8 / 0.879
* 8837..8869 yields 2.6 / 0.876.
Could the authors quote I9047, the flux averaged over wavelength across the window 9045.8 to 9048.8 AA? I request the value 0.949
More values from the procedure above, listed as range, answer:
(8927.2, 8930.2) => 0.931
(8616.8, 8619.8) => 1.02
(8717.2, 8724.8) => 0.945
